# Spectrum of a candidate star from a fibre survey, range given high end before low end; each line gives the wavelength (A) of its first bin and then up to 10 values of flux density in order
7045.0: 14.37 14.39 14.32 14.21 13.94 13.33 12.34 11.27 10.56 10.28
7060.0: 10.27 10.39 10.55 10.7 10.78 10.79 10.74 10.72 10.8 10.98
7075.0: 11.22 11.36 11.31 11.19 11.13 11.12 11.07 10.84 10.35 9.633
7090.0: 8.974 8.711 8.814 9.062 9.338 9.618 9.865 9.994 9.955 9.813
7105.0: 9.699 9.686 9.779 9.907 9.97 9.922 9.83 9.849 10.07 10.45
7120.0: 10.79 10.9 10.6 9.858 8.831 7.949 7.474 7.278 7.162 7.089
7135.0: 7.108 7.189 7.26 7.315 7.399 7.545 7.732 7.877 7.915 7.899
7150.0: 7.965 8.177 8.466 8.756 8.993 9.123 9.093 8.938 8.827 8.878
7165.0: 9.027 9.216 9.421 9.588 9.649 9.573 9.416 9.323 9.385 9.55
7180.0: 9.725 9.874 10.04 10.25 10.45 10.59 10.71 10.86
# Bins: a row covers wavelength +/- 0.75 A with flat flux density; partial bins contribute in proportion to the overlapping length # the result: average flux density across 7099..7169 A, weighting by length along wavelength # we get 8.86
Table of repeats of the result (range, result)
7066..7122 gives 10.2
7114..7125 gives 10.3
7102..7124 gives 10.1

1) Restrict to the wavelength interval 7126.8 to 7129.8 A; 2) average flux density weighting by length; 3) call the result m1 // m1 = 7.7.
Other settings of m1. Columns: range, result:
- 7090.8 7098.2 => 9.11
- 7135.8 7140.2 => 7.25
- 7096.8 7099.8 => 9.75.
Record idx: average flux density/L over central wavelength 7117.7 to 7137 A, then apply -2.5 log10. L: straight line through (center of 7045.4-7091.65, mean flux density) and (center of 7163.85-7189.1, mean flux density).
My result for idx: 0.20 mag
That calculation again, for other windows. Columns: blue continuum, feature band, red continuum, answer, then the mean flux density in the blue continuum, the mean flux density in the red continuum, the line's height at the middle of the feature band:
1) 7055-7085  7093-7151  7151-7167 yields 0.10 mag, 10.9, 8.87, 9.7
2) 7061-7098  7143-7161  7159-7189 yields 0.17 mag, 10.4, 9.58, 9.77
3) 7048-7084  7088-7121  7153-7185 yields 0.09 mag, 11.4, 9.34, 10.6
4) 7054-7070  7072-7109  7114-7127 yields 0.03 mag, 10.7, 10.1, 10.4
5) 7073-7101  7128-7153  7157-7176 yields 0.26 mag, 10.2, 9.24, 9.56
